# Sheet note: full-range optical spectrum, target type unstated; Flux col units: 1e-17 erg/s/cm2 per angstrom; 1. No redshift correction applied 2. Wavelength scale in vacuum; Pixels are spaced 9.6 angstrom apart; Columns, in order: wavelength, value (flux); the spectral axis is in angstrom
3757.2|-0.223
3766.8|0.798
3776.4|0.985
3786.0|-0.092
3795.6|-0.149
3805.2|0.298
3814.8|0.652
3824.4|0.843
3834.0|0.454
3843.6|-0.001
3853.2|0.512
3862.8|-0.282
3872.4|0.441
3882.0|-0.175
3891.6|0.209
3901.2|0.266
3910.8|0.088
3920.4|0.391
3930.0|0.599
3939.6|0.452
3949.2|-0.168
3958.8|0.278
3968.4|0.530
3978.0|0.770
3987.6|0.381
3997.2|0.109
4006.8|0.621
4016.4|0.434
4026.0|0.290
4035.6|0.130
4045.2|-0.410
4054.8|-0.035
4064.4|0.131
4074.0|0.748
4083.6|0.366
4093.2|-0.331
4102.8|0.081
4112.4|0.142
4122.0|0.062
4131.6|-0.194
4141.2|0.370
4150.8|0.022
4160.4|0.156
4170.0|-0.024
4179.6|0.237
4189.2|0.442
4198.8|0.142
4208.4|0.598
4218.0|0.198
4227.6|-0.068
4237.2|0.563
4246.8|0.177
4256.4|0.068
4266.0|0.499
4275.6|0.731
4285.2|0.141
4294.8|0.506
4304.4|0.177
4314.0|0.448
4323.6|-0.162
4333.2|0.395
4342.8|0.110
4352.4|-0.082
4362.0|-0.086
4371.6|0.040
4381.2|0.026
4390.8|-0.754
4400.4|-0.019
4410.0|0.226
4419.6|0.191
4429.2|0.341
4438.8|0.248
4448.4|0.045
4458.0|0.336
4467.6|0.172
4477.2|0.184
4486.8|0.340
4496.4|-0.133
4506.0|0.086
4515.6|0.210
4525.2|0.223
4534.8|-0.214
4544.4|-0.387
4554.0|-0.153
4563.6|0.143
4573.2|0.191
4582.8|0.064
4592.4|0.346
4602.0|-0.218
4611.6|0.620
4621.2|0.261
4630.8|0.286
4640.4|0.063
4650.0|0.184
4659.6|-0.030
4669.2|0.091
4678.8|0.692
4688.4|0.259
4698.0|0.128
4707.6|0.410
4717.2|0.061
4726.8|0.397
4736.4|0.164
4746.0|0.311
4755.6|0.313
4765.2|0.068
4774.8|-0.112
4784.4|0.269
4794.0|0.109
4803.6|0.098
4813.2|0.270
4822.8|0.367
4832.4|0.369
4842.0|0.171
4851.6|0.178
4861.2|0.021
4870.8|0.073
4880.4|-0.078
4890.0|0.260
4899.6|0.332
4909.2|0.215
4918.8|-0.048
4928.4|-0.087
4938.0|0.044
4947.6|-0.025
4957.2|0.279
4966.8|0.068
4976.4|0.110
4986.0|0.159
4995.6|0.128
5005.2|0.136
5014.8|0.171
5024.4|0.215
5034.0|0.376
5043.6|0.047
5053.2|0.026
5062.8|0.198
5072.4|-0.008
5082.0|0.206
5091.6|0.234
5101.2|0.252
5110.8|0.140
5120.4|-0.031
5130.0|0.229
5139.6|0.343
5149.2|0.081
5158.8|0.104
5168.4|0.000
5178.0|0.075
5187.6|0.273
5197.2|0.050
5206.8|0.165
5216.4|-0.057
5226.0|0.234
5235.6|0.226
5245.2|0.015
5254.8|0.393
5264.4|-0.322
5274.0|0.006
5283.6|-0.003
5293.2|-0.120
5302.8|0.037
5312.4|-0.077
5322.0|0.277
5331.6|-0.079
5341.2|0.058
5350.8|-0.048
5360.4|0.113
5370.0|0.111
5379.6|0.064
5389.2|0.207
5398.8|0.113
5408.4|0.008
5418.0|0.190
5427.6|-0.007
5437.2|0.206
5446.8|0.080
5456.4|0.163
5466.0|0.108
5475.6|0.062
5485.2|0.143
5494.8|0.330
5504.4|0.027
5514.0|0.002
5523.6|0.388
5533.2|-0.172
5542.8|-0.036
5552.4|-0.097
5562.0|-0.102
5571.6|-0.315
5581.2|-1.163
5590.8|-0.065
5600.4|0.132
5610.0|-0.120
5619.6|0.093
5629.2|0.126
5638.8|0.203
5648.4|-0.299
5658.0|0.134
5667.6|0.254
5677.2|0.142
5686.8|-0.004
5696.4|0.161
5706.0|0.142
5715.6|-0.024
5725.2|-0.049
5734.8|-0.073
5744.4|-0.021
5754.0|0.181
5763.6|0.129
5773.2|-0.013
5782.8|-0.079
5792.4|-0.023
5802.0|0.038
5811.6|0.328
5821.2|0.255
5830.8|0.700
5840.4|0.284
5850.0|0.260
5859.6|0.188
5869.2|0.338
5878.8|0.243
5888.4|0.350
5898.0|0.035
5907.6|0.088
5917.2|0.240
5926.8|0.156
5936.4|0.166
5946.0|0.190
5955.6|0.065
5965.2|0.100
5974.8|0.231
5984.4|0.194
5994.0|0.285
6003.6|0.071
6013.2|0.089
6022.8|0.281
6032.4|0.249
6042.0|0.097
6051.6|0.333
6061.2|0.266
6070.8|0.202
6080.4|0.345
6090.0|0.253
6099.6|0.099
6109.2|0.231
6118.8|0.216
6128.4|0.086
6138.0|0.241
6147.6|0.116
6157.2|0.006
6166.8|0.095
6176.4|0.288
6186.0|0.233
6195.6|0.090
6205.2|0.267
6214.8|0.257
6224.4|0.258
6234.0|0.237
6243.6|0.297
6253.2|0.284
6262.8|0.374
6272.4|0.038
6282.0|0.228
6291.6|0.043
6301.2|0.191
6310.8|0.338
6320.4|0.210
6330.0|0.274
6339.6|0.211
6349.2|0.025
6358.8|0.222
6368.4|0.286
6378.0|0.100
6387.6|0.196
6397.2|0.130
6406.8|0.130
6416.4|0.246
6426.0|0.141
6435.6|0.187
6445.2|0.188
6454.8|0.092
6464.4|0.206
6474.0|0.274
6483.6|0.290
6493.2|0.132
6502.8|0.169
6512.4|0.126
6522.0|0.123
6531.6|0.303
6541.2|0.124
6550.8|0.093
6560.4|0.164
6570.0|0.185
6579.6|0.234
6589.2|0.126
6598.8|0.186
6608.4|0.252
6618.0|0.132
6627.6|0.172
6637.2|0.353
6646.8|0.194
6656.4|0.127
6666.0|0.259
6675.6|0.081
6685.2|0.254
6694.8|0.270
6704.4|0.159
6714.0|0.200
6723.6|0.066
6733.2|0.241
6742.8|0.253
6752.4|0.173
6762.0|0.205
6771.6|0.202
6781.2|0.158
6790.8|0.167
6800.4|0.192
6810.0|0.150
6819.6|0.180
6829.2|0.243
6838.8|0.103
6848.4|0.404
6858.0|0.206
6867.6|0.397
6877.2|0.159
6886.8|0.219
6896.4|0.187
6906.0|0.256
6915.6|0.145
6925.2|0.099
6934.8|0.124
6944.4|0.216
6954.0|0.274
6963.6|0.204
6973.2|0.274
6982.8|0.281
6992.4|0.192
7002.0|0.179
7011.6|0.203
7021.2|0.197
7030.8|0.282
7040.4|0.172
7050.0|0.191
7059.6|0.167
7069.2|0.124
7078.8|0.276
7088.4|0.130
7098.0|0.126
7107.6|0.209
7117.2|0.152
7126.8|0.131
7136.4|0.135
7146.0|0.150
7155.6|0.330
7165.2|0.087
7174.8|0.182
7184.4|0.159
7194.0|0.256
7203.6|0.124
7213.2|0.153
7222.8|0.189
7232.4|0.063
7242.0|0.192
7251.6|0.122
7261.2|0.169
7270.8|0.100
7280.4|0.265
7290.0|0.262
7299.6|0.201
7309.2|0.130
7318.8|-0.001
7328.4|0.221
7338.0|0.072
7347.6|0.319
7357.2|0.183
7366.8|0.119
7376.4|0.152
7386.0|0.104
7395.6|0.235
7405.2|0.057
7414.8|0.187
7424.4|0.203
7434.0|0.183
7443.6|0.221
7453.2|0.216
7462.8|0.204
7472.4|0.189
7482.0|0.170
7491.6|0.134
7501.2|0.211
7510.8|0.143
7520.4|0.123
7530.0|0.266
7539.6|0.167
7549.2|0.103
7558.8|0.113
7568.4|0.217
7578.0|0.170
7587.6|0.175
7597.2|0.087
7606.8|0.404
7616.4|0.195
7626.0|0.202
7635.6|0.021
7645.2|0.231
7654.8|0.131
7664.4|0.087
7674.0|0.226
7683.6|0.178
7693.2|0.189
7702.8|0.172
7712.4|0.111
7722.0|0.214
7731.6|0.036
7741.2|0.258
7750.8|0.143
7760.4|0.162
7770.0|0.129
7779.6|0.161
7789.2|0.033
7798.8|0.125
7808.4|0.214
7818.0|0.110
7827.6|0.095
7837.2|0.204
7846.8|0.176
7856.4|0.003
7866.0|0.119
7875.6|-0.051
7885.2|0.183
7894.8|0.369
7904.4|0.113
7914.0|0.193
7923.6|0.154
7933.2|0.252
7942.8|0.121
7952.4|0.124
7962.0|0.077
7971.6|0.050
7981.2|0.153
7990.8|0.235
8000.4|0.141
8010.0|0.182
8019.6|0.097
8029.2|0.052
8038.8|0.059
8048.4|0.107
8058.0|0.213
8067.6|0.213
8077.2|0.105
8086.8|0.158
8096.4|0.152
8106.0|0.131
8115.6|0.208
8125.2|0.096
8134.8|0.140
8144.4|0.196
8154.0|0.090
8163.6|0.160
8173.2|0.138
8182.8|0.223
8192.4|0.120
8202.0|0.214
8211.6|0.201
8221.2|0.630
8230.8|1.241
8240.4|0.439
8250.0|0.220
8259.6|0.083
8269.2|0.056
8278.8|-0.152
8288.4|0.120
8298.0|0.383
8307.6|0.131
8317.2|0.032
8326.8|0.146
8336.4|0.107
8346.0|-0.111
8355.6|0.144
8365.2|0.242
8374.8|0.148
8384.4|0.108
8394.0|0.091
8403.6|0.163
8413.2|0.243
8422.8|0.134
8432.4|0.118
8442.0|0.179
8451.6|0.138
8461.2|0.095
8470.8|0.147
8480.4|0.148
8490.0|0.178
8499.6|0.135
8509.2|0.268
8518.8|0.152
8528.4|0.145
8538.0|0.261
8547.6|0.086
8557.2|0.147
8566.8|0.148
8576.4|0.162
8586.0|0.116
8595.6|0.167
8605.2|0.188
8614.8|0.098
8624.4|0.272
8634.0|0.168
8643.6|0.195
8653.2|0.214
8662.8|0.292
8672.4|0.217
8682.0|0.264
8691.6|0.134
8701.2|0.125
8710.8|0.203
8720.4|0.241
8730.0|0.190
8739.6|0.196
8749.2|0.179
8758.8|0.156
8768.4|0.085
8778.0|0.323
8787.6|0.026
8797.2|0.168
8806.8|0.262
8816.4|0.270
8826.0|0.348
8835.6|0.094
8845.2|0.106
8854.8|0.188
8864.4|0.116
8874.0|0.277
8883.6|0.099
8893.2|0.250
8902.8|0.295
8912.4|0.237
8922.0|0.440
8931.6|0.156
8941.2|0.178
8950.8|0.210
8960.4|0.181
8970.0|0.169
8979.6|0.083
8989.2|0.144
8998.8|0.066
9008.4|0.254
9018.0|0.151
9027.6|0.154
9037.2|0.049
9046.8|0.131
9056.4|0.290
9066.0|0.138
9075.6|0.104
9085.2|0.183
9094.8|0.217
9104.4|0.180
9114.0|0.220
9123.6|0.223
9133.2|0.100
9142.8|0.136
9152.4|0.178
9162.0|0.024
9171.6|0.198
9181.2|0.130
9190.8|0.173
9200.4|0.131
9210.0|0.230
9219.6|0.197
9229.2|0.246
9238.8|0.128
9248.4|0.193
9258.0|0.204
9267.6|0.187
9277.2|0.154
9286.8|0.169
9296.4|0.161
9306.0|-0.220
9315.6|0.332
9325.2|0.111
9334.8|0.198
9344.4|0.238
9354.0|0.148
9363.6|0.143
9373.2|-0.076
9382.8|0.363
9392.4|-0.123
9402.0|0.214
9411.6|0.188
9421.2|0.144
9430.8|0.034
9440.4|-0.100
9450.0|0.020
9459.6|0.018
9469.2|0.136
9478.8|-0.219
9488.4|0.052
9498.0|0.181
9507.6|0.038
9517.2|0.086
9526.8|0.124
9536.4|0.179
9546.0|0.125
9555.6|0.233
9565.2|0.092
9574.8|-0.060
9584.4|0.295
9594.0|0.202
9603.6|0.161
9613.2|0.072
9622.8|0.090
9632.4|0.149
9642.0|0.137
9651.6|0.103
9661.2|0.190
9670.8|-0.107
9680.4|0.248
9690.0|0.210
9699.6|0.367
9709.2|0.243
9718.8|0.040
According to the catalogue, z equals 1.207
